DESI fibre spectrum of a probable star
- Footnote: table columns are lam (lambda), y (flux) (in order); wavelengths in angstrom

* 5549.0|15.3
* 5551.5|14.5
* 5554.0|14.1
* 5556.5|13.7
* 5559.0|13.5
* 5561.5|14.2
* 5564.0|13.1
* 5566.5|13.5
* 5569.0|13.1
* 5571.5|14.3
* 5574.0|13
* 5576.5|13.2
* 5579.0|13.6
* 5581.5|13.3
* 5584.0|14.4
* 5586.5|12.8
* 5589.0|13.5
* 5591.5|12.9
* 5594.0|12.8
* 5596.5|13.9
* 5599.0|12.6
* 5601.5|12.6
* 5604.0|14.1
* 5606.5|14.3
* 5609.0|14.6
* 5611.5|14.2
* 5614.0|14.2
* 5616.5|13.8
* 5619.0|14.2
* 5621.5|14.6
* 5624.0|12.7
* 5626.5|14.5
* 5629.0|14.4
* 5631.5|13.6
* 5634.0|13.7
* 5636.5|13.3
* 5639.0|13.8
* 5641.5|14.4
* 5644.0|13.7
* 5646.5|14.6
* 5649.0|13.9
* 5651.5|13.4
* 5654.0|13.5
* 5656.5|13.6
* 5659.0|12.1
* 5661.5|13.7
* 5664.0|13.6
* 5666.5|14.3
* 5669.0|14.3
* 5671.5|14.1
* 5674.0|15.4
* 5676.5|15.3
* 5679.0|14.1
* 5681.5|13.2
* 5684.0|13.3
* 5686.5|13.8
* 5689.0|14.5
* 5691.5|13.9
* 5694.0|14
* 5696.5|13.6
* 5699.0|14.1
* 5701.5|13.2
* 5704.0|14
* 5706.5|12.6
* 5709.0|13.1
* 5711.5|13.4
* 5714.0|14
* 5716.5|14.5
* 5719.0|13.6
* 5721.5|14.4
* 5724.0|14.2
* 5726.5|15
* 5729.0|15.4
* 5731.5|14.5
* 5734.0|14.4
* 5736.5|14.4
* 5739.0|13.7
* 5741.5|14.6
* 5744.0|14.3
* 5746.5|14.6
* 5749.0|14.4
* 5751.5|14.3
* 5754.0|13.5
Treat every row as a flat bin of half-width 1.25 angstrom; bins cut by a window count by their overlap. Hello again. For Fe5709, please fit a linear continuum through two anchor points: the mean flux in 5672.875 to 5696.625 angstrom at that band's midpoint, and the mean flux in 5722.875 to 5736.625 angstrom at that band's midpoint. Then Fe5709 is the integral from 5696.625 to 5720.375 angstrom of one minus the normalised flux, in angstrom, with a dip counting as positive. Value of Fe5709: 1.3 angstrom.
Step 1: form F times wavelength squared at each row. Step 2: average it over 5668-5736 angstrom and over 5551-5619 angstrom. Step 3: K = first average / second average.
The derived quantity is 1.1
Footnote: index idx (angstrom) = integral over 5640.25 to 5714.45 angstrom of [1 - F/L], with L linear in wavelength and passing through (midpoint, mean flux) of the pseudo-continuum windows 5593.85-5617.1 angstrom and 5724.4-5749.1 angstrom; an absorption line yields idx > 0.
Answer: 1.8 angstrom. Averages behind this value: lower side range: 13.8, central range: 13.8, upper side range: 14.5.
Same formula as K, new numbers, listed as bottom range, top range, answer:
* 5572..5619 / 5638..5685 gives 1.05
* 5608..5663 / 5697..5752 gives 1.05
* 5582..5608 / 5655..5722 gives 1.07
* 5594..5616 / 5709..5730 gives 1.08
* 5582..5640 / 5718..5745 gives 1.10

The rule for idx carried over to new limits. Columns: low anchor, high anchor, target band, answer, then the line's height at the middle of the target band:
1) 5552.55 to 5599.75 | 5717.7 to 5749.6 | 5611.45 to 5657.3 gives -0.26 angstrom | 13.8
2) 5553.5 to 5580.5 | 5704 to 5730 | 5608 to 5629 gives -0.62 angstrom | 13.7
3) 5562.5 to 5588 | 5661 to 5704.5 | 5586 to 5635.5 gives -0.28 angstrom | 13.6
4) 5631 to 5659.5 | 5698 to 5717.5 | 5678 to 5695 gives -0.25 angstrom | 13.6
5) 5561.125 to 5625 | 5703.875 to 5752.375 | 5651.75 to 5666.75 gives 0.51 angstrom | 13.9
